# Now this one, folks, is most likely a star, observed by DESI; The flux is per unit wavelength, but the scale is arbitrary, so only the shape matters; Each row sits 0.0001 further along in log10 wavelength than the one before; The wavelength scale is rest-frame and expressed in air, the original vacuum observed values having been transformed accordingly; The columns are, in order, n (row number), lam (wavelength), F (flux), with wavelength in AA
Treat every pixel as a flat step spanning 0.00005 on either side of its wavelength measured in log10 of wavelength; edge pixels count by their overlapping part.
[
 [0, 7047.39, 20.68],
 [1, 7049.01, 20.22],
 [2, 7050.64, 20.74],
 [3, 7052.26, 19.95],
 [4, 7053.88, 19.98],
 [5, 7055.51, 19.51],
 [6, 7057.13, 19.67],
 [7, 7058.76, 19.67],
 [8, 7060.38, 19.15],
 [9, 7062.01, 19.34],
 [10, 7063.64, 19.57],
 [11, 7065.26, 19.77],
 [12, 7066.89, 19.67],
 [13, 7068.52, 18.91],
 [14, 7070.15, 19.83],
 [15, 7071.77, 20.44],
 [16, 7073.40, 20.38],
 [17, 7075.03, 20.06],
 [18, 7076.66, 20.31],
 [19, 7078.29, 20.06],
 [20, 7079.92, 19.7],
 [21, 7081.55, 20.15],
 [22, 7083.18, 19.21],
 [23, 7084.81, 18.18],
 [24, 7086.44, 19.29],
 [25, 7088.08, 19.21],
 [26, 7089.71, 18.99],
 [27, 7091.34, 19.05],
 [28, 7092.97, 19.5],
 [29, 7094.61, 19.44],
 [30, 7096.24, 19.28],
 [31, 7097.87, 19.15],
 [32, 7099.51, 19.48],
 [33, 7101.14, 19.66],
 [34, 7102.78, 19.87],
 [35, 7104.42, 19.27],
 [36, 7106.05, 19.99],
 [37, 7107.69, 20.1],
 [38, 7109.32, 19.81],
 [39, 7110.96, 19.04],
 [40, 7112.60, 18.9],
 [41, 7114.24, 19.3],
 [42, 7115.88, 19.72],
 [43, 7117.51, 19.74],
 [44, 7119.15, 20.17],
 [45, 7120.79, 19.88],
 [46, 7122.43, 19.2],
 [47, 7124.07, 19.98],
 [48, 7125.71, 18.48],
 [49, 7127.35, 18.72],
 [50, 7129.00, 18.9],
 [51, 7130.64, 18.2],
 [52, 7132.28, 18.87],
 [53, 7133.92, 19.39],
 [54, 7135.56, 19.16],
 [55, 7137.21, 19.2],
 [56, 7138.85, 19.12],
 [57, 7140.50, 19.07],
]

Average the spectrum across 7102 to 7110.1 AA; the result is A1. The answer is 19.8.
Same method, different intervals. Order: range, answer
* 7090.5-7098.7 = 19.3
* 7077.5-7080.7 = 19.9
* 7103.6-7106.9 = 19.6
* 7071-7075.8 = 20.3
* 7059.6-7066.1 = 19.4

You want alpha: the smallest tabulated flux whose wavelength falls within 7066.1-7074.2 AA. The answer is 18.91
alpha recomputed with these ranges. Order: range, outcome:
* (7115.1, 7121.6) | 19.72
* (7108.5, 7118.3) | 18.9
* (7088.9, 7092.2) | 18.99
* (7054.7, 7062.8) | 19.15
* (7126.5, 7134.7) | 18.2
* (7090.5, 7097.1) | 19.05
